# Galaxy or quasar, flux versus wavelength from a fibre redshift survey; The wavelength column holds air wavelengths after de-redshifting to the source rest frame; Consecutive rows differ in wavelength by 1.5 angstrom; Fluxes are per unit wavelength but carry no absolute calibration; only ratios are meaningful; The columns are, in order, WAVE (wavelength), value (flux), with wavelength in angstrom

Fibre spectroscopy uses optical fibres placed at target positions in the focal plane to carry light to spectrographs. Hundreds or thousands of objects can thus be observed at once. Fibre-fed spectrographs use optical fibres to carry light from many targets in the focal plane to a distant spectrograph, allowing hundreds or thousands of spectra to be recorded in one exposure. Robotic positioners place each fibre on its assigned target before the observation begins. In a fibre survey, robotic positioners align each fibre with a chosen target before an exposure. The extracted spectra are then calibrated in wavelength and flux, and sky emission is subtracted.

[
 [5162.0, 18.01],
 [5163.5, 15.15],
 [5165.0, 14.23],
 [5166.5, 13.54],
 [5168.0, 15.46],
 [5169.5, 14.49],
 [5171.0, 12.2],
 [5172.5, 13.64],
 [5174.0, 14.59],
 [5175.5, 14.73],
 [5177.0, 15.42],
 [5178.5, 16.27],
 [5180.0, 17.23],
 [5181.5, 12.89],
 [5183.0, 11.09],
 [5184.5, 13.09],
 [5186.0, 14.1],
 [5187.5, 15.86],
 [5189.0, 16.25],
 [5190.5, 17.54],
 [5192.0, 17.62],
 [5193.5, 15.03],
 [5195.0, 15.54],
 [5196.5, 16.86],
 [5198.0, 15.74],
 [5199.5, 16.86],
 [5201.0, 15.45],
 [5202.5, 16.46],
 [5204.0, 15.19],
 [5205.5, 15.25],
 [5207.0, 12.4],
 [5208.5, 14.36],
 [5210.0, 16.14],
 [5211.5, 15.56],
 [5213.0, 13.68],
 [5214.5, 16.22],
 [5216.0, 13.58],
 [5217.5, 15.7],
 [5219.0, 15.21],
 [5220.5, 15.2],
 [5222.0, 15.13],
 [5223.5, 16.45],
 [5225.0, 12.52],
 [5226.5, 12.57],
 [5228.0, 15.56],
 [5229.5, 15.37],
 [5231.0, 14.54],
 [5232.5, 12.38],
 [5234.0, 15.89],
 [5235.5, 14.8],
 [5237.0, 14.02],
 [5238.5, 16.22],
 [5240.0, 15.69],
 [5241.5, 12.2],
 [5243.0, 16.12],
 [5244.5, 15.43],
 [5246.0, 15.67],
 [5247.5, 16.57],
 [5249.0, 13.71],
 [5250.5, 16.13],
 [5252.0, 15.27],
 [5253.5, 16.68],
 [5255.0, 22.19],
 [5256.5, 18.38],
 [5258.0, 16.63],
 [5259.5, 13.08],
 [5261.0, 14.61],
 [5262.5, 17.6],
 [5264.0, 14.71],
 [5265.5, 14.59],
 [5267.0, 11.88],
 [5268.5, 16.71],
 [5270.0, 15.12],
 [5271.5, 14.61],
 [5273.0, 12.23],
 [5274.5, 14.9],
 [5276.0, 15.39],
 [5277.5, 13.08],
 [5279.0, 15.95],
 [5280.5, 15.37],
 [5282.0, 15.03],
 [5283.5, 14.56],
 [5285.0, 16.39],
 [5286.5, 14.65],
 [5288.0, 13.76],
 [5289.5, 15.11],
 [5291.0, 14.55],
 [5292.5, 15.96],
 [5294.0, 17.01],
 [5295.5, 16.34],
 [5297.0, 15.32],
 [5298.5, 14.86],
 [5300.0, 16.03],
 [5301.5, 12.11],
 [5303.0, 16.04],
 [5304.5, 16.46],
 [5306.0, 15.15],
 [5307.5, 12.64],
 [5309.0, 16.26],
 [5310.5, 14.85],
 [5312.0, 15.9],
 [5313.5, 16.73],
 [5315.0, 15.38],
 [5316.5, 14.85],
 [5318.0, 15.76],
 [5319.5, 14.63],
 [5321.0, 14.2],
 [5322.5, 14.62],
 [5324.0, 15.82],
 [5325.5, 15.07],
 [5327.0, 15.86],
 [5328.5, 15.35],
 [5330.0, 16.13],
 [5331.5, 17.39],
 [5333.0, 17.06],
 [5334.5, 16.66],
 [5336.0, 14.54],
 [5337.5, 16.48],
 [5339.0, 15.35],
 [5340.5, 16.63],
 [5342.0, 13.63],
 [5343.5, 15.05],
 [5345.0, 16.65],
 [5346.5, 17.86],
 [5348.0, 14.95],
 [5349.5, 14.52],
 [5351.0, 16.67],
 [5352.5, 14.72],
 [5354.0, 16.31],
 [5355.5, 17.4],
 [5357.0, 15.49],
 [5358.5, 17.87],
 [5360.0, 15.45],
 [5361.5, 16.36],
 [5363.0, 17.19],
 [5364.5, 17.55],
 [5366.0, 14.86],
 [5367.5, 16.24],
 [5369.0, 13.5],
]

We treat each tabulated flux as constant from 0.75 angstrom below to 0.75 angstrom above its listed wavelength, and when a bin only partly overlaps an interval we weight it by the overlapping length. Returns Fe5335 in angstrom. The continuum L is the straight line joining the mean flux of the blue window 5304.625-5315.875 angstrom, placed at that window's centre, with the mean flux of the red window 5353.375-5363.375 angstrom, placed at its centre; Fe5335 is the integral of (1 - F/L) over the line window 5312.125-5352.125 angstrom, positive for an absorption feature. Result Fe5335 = 0.5 angstrom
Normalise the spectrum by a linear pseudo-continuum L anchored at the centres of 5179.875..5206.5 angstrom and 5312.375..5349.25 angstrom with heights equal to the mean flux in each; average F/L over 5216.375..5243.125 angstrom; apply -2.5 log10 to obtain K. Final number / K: 0.054 mag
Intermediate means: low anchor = 15.4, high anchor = 15.7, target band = 14.7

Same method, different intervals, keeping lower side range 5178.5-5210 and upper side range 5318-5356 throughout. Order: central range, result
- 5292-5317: 0.02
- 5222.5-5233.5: 0.08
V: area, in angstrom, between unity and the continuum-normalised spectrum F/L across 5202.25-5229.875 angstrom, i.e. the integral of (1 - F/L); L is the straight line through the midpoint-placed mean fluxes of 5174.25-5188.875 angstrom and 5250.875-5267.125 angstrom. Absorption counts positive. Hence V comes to 0.8 angstrom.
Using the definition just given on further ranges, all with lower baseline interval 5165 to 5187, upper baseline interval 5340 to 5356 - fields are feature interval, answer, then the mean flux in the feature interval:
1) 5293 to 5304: 0.0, 15.4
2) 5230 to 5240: 0.0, 14.7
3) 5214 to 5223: -0.3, 15.2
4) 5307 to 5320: 0.2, 15.3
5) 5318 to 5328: 0.3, 15.1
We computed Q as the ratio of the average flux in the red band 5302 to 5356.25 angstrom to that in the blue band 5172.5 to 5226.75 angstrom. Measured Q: 1.04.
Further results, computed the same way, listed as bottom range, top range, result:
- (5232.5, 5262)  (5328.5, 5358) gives 1.02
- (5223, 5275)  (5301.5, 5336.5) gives 1.02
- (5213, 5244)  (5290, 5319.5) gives 1.04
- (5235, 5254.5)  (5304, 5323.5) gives 0.99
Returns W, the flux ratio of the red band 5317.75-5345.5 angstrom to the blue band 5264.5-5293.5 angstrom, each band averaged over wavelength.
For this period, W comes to 1.1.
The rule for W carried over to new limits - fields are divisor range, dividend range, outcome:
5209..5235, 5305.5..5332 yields 1.04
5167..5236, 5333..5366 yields 1.07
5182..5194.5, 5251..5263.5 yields 1.11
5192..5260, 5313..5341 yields 1.02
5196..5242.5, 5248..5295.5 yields 1.03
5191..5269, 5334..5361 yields 1.04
